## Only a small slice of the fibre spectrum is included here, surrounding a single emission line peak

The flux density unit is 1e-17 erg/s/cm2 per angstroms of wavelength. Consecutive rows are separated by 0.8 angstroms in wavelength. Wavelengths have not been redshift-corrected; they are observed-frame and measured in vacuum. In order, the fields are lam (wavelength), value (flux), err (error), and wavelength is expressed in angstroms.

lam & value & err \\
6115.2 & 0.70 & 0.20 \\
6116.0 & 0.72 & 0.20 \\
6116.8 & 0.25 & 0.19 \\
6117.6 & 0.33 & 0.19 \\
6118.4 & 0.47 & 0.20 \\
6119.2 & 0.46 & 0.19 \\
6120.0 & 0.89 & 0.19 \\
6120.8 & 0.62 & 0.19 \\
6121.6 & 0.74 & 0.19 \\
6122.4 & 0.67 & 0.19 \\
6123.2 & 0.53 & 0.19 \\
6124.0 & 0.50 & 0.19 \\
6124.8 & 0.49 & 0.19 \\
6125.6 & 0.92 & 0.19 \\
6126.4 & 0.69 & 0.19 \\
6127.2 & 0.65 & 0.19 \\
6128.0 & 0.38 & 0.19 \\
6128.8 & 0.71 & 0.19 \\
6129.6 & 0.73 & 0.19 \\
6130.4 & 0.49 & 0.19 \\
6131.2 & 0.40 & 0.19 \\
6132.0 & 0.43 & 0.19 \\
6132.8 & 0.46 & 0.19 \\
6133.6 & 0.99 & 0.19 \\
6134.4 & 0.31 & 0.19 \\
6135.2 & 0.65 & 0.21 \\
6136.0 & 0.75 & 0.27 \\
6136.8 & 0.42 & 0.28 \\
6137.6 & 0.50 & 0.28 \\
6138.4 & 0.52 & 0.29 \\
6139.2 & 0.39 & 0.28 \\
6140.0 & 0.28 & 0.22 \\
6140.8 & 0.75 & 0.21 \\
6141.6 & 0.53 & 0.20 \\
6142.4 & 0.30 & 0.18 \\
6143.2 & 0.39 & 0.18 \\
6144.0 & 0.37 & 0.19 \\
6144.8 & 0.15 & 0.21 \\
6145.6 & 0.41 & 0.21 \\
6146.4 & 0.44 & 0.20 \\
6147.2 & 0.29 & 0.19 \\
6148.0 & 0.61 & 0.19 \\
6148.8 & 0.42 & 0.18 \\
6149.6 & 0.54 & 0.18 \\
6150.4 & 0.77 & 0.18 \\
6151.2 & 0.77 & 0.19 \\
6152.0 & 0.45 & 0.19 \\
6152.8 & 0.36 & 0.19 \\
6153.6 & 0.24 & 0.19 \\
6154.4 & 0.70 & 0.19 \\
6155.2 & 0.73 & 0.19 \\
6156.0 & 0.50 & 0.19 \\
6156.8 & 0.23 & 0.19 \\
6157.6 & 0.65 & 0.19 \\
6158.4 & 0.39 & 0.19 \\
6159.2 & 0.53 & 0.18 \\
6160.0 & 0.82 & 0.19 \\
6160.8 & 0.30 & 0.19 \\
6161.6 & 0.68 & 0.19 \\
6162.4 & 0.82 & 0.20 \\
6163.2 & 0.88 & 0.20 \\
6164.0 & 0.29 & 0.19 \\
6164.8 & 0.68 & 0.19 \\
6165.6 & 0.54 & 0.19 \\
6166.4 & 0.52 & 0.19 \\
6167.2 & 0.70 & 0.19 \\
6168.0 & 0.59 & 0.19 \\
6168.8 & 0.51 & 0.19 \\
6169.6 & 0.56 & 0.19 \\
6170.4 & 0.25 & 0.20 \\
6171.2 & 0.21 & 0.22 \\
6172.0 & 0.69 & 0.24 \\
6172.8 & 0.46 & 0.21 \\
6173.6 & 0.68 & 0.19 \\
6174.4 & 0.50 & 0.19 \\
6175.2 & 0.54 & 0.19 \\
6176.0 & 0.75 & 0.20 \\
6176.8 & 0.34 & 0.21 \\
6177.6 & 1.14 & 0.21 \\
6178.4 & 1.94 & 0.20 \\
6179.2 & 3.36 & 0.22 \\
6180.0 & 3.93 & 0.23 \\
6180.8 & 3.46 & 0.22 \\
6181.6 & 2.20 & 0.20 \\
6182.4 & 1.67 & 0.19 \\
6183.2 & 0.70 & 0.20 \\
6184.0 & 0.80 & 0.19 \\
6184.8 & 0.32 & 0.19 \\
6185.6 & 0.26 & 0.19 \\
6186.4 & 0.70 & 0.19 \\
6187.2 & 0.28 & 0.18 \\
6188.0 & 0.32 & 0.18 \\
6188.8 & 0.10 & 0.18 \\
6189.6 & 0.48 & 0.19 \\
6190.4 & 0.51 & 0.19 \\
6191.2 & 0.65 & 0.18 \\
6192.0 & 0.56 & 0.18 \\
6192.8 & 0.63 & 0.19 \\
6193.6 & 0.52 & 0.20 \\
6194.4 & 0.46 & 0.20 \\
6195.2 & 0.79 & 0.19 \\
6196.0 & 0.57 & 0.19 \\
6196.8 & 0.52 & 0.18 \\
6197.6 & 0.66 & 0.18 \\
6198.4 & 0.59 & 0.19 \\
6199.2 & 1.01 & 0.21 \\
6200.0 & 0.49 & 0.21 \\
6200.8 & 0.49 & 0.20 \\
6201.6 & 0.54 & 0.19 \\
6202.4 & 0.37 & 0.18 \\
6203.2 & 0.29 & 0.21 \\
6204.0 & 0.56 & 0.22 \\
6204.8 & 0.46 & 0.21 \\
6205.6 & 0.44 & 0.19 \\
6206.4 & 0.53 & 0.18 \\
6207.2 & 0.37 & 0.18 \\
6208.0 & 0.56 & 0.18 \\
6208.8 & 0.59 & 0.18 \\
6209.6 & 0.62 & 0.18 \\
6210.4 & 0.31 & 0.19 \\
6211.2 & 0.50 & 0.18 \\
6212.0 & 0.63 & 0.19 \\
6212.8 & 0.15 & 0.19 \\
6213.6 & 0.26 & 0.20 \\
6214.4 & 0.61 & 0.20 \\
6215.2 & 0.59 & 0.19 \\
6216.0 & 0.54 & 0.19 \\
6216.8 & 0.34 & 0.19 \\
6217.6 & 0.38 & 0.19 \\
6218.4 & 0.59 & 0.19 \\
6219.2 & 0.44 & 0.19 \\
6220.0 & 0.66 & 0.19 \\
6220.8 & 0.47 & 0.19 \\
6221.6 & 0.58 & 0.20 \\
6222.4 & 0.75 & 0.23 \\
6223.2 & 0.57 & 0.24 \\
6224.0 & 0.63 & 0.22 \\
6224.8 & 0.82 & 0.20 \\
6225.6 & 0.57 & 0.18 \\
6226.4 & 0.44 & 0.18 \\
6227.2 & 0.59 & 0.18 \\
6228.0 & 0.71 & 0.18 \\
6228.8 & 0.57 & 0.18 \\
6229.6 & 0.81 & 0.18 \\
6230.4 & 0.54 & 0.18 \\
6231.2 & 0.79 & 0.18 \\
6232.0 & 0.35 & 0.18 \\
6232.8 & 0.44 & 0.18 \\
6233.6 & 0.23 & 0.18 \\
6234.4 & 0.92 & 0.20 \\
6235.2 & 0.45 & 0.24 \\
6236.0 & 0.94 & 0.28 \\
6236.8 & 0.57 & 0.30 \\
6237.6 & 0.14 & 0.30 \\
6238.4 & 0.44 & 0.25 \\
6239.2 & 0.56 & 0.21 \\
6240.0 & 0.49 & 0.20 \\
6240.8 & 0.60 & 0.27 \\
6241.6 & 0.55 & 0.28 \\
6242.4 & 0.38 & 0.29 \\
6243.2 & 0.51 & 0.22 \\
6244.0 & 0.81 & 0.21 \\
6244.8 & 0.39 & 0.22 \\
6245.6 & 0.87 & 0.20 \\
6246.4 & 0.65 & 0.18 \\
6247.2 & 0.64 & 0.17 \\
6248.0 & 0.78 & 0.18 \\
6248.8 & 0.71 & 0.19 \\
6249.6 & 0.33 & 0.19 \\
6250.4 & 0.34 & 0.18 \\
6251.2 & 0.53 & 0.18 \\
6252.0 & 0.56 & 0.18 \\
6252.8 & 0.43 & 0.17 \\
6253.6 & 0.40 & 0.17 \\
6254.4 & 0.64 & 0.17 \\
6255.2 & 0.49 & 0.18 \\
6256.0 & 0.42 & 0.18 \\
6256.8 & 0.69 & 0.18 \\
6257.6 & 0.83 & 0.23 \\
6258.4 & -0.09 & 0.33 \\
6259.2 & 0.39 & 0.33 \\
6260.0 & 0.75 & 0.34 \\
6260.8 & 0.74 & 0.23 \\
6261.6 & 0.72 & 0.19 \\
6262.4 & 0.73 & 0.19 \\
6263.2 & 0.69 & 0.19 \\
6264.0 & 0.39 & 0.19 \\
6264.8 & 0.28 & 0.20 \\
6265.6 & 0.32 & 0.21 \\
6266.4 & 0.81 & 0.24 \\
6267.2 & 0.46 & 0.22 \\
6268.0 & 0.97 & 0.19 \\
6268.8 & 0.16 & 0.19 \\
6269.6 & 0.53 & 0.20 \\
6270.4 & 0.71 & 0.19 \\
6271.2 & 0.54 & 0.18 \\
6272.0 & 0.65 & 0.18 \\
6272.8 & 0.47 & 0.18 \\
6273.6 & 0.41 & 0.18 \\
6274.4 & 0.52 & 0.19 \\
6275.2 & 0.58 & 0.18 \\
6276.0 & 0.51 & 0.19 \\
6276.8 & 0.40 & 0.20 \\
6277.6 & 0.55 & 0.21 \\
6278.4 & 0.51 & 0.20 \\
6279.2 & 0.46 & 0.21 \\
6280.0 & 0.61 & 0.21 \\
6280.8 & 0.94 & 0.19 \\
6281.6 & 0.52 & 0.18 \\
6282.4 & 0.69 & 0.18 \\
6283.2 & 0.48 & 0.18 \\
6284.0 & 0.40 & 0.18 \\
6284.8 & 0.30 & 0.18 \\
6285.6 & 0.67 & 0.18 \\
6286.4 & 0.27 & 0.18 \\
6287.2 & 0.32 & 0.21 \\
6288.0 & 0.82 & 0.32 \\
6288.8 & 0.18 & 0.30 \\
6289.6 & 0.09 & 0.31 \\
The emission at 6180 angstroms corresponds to H-beta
